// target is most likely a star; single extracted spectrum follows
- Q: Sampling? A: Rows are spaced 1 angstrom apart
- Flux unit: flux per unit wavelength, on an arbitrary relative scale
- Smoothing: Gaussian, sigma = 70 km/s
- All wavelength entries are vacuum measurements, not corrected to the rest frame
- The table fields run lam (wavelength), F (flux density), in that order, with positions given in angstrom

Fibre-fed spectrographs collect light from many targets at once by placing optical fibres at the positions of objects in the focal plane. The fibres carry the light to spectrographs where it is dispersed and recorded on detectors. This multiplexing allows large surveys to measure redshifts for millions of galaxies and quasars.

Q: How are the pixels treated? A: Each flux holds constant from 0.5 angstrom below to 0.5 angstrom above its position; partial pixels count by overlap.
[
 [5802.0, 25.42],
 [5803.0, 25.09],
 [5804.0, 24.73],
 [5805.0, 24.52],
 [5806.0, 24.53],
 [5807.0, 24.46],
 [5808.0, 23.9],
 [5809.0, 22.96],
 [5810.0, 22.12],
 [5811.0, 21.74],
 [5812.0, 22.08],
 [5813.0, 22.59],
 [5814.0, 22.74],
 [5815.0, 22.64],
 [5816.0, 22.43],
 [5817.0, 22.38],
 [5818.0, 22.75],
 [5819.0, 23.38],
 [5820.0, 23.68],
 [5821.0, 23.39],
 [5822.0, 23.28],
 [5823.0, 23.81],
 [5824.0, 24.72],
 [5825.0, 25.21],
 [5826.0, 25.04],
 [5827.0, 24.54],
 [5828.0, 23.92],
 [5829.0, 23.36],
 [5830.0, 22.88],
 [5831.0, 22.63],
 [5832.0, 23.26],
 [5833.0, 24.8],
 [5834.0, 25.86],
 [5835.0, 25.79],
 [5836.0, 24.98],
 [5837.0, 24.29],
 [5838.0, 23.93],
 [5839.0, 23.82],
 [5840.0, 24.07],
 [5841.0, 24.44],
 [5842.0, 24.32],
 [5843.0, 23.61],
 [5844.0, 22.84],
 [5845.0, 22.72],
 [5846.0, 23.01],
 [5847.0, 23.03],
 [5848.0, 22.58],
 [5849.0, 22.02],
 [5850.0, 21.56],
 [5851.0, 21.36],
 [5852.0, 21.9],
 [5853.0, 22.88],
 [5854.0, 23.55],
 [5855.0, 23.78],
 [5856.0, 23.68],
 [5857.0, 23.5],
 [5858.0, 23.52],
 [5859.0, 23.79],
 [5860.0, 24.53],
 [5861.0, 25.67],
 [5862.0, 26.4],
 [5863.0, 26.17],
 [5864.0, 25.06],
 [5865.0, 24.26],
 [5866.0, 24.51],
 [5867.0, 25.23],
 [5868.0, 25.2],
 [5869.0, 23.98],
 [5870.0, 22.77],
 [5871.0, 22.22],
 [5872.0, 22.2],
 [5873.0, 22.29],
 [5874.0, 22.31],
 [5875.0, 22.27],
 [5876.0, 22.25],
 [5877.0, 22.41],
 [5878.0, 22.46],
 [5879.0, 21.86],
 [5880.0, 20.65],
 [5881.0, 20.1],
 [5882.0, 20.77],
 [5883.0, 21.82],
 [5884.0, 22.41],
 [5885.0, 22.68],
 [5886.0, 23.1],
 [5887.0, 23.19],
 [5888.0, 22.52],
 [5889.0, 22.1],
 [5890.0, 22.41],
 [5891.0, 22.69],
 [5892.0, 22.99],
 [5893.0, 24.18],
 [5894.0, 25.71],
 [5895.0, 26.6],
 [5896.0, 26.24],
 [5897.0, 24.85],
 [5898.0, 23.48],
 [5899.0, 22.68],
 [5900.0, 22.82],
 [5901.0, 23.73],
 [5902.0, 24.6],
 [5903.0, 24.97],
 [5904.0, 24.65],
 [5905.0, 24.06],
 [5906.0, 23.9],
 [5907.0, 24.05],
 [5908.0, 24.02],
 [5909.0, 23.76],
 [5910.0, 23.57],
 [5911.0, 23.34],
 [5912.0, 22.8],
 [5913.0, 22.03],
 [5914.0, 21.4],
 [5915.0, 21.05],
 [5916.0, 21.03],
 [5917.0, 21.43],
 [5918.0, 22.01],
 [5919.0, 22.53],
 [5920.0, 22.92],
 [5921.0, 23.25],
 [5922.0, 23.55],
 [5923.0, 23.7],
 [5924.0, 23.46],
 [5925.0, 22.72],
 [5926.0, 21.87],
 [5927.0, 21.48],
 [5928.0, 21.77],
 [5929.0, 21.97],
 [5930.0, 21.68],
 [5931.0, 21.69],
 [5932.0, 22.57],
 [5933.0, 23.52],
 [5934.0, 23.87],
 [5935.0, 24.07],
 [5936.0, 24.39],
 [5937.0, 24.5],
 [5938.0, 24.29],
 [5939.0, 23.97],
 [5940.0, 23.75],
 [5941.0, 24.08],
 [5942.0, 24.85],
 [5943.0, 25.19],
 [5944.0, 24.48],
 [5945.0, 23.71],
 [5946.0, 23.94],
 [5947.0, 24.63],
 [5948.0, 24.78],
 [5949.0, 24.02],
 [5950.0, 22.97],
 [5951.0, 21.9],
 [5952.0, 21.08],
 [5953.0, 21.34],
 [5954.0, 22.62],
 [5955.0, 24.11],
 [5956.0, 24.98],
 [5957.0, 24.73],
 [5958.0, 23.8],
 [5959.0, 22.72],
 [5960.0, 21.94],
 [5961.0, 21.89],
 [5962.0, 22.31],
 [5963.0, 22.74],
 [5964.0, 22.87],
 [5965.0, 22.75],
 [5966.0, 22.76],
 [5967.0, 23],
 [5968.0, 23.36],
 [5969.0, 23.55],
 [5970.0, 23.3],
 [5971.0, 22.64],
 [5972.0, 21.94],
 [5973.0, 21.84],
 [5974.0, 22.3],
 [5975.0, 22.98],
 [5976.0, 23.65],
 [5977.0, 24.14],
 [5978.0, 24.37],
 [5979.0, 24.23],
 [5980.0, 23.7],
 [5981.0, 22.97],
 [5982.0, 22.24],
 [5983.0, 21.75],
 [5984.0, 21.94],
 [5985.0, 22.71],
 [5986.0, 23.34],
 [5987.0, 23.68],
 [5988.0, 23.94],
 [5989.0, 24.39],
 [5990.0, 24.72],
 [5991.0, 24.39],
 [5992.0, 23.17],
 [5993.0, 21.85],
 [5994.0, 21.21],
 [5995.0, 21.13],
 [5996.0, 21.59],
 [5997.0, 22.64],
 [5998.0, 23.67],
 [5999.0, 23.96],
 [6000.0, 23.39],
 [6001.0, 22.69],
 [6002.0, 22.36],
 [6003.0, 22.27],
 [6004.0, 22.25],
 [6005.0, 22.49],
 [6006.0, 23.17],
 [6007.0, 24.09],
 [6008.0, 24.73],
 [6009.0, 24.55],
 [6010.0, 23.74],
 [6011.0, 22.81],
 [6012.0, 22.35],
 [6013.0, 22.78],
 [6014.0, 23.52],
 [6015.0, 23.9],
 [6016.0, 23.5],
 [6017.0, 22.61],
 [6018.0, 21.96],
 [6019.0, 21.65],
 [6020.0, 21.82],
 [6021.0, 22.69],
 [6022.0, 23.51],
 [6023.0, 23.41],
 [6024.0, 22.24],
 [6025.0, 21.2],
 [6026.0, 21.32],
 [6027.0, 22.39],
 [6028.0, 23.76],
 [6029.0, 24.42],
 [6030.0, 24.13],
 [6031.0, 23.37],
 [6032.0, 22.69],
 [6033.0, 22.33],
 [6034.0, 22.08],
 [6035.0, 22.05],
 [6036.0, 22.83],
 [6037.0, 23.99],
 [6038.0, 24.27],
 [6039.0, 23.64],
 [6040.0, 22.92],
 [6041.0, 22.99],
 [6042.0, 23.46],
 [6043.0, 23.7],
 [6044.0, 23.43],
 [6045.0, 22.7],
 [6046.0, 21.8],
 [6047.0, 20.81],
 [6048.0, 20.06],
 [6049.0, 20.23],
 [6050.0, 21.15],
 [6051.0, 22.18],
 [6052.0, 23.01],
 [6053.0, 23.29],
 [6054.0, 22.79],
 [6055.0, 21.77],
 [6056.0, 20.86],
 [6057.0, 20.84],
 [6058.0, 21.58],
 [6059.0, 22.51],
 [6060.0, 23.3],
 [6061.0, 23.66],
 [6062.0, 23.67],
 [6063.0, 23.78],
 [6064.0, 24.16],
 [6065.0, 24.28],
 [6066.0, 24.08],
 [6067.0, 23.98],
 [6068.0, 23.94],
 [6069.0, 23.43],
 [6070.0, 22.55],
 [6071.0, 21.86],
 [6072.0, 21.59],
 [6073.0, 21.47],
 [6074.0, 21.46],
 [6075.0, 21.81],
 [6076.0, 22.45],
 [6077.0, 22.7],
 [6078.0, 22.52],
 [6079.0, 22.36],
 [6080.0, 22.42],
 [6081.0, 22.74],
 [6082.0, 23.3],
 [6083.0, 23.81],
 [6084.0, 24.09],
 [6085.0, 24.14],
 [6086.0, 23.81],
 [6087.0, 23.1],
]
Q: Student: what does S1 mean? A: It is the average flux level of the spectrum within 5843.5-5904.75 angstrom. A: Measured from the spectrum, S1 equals 23.3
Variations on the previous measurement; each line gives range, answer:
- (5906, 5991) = 23.1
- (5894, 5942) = 23.3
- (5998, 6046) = 23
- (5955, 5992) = 23.2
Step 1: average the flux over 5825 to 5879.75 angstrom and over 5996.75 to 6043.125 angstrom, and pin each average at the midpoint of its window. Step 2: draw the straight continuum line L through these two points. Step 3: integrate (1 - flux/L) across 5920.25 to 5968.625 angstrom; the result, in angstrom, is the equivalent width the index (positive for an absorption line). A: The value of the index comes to 0.1 angstrom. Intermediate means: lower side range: 23.6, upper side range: 23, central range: 23.2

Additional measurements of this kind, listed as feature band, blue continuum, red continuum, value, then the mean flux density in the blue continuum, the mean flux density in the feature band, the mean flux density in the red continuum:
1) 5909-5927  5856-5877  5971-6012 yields 0.78 angstrom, 23.9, 22.5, 23.1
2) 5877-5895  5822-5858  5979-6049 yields 0.67 angstrom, 23.6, 22.6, 22.9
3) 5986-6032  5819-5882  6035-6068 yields -0.19 angstrom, 23.5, 23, 22.7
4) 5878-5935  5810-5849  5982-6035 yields 0.81 angstrom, 23.6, 22.9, 22.9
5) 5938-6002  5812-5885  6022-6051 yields -0.85 angstrom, 23.4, 23.2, 22.6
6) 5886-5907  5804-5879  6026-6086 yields -0.50 angstrom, 23.5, 23.9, 22.8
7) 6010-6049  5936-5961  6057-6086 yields 0.77 angstrom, 23.7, 22.7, 23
